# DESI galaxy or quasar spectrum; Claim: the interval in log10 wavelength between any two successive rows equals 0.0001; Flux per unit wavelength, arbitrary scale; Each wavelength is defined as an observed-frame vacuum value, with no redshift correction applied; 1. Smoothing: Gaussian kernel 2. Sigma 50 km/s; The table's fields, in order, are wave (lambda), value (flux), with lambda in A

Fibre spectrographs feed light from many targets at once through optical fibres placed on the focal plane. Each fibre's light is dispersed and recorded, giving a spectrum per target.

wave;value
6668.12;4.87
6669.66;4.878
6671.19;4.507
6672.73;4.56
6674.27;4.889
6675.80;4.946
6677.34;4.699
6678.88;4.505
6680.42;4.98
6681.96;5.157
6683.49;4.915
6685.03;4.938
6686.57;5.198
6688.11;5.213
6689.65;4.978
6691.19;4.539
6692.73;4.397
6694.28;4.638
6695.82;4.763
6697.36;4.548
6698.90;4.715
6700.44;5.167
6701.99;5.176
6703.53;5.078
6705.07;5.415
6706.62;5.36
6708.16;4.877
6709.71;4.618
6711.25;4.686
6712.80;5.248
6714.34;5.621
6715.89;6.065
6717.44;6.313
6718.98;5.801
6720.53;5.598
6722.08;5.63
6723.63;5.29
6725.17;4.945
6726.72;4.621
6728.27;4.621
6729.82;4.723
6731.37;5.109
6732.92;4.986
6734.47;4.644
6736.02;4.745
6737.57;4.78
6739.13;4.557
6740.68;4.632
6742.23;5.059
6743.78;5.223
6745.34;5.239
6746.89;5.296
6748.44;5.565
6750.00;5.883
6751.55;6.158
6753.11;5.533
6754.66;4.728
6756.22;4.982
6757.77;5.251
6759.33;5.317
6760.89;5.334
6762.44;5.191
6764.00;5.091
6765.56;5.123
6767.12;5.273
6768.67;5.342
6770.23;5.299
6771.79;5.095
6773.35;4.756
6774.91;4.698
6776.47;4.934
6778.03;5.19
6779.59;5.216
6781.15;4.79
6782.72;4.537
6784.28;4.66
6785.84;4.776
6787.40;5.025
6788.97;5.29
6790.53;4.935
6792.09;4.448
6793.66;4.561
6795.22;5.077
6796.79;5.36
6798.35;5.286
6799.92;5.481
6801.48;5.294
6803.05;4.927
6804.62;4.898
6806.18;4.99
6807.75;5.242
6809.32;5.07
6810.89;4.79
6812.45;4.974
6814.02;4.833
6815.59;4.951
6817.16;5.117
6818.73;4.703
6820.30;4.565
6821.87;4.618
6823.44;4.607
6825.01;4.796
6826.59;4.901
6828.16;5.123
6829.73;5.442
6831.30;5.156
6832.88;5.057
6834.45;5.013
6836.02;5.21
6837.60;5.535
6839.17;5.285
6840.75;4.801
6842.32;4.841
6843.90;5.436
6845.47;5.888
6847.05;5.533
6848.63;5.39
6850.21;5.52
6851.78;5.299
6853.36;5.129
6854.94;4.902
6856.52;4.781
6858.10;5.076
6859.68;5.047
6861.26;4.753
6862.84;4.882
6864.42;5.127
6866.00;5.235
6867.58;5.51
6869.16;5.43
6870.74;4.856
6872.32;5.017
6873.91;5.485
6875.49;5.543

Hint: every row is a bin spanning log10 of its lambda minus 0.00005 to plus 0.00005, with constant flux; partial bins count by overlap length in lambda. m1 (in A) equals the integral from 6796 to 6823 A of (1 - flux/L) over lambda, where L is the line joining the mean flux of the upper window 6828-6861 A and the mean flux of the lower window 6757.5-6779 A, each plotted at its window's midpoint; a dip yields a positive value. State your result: 0.90 A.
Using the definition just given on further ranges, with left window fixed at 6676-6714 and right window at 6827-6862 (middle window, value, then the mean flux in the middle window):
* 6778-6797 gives 0.7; 4.89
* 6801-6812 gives 0.2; 5.02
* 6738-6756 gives -0.8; 5.24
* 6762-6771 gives -0.3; 5.22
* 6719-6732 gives -0.4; 5.11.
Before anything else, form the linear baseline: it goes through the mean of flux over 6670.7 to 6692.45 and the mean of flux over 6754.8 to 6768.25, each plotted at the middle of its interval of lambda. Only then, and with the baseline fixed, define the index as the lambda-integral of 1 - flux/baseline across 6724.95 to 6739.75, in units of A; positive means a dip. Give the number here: 0.85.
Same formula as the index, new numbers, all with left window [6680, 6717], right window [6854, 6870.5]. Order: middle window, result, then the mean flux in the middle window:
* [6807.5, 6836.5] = 0.6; 4.95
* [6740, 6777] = -1.3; 5.21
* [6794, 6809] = -0.3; 5.15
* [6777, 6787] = 0.4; 4.87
